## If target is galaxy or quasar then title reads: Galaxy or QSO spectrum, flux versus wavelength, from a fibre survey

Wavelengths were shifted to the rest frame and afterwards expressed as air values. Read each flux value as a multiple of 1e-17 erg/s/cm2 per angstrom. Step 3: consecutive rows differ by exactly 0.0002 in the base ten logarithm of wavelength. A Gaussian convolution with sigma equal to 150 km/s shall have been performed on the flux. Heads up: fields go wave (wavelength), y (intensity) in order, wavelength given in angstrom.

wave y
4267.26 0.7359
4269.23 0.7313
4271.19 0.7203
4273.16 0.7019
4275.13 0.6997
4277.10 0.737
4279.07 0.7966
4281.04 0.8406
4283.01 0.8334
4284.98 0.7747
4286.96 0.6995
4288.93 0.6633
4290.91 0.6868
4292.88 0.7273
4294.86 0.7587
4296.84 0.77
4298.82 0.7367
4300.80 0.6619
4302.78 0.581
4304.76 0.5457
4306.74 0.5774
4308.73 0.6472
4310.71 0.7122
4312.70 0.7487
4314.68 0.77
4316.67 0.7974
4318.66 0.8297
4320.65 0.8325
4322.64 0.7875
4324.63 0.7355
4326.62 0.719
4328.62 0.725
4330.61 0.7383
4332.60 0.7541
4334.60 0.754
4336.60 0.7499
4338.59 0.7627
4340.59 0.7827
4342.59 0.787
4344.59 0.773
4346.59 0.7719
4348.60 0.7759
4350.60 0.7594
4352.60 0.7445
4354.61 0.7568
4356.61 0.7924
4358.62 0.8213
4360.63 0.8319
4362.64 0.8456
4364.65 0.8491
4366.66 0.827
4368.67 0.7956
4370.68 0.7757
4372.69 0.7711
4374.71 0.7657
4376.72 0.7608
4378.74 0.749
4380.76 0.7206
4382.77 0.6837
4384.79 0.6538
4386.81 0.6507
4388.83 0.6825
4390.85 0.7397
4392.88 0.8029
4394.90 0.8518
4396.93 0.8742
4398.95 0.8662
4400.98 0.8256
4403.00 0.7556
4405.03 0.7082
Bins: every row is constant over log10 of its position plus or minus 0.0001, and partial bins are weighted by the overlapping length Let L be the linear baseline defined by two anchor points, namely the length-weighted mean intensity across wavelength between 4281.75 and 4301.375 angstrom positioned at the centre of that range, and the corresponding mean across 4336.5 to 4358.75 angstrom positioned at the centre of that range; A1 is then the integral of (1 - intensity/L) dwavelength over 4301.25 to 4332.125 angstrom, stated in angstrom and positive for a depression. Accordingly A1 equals 1.5 angstrom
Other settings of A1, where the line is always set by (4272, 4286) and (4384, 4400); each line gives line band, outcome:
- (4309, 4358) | 0.2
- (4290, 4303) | 1.0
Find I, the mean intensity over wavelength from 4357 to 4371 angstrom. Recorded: 0.822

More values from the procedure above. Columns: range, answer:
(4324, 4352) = 0.757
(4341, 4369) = 0.795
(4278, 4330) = 0.729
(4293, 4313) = 0.673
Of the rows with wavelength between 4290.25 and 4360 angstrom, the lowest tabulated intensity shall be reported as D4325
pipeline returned 0.5457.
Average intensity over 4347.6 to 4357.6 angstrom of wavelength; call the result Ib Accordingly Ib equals 0.766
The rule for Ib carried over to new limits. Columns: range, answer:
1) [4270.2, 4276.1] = 0.708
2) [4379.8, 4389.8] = 0.679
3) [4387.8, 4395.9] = 0.769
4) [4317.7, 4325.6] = 0.796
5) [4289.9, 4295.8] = 0.724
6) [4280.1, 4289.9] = 0.762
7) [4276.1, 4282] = 0.791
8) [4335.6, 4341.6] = 0.766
